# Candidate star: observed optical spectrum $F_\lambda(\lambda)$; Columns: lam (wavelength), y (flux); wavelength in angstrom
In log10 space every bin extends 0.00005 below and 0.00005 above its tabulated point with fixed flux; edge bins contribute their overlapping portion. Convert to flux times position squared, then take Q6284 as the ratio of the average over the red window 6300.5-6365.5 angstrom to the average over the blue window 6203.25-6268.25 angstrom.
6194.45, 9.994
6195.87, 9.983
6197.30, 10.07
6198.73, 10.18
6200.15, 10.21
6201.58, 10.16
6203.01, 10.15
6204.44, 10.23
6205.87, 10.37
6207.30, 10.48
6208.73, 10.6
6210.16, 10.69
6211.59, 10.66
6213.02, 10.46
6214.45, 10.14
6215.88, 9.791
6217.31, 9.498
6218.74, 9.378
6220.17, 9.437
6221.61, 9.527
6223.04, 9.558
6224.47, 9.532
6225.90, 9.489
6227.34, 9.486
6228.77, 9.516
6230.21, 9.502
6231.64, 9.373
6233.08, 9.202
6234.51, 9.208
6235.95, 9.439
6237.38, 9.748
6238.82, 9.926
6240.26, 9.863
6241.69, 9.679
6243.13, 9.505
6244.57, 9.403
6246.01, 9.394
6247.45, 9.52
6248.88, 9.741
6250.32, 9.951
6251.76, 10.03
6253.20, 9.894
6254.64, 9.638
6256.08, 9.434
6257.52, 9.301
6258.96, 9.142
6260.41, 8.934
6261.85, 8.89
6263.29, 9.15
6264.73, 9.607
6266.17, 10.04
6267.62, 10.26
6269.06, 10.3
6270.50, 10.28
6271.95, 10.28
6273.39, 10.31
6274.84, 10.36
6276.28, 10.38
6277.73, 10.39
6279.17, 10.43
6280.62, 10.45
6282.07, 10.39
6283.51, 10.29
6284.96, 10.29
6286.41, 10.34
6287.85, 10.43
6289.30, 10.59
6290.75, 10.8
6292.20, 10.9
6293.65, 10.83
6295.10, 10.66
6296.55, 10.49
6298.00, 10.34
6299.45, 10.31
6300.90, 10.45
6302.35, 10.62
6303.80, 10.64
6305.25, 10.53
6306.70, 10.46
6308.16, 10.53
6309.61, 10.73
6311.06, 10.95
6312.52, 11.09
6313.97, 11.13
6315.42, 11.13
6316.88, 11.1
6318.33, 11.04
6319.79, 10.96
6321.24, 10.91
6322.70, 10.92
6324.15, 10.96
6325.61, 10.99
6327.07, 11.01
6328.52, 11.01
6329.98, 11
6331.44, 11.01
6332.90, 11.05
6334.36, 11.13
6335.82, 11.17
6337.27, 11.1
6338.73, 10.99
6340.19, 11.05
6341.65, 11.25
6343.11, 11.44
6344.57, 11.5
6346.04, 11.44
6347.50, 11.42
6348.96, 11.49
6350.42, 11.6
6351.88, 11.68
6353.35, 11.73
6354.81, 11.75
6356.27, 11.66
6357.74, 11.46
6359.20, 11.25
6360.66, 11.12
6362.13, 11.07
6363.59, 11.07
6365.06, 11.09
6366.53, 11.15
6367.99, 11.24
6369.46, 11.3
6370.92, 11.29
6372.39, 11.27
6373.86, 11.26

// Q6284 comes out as 1.18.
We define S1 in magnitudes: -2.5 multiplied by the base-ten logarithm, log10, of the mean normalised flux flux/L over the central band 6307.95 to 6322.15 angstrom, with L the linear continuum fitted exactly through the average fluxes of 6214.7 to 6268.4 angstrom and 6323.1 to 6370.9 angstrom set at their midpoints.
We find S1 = -0.02 mag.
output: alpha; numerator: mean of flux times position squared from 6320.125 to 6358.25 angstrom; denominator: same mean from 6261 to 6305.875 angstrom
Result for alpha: 1.1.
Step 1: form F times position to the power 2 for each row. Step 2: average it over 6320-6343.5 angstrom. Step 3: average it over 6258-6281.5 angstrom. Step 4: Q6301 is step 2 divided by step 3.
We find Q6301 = 1.1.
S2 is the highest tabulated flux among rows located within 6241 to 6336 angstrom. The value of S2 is 11.17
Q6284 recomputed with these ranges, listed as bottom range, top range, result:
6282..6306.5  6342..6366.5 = 1.10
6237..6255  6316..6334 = 1.16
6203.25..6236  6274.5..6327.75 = 1.12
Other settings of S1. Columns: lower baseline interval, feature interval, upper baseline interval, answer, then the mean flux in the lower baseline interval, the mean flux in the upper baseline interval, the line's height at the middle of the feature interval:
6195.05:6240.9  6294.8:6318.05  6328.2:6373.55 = 0.01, 9.87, 11.3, 10.8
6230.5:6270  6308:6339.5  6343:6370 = -0.02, 9.58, 11.4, 10.8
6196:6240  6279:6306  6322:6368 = 0.02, 9.87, 11.2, 10.7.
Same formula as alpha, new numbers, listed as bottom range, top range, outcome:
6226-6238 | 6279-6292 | 1.13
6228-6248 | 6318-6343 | 1.19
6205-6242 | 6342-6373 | 1.21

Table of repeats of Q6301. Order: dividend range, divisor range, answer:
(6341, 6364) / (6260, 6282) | 1.17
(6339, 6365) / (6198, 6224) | 1.18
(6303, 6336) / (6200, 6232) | 1.14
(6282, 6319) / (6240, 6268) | 1.13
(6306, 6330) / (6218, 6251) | 1.18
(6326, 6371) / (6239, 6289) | 1.17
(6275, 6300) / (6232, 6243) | 1.11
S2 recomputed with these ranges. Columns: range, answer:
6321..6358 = 11.75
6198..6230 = 10.69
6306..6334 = 11.13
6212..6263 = 10.46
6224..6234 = 9.532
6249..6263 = 10.03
